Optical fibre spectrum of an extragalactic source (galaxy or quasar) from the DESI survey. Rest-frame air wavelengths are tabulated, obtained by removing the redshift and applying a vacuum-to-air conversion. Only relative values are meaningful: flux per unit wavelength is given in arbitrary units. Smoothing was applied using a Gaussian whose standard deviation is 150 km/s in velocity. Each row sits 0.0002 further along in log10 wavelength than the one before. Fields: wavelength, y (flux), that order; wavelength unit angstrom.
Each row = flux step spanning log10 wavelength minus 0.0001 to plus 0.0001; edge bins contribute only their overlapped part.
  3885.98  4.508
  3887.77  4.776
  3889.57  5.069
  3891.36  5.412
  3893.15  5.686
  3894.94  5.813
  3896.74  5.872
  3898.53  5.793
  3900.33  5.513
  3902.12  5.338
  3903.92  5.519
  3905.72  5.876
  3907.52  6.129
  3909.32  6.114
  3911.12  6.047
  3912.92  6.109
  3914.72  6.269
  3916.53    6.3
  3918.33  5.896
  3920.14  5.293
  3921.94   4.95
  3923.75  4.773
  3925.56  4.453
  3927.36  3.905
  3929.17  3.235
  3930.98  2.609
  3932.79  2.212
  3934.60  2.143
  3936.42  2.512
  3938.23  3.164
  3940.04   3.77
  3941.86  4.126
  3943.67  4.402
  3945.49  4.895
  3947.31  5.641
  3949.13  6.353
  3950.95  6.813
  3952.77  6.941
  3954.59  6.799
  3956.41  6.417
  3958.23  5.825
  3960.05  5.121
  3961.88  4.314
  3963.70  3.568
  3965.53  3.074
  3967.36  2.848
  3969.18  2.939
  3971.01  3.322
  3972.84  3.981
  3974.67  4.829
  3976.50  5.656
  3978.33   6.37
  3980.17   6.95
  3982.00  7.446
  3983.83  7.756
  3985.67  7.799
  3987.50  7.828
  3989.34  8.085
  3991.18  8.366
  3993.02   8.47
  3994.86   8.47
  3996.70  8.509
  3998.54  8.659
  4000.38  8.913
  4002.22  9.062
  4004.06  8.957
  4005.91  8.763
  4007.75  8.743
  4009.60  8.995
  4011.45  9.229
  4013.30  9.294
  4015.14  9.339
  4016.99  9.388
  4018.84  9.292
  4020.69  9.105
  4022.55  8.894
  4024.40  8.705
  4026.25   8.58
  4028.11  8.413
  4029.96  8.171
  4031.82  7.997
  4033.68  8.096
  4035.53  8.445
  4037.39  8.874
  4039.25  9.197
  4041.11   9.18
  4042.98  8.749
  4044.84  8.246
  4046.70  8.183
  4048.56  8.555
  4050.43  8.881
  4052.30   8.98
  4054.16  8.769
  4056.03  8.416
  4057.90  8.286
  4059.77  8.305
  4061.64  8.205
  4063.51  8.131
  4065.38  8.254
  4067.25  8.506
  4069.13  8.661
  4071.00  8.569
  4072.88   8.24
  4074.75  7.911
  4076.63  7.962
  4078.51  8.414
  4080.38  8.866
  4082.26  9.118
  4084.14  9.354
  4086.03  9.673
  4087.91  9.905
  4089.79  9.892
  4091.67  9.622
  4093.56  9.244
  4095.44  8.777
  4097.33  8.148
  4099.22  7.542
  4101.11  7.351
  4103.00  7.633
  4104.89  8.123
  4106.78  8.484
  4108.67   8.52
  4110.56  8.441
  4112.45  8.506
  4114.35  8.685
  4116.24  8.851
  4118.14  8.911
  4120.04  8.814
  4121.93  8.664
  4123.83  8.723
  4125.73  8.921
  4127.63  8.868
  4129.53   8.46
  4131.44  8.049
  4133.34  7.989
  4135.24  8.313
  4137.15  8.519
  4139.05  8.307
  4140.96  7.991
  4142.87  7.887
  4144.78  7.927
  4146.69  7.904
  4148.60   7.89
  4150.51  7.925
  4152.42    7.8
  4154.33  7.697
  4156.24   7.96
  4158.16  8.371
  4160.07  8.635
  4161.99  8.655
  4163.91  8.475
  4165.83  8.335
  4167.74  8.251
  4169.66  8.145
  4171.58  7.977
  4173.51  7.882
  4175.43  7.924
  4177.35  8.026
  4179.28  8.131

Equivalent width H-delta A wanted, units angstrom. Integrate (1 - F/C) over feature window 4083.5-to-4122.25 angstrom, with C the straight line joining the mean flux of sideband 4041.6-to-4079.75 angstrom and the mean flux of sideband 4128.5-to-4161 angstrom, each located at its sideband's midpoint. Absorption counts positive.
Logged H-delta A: -2.1 angstrom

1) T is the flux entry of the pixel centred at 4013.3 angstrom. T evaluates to 9.294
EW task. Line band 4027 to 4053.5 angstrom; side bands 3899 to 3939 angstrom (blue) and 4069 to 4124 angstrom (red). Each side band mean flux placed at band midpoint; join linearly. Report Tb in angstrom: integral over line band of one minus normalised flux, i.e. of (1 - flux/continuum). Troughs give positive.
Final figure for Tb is -4.12 angstrom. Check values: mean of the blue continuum 4.76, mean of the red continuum 8.65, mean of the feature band 8.57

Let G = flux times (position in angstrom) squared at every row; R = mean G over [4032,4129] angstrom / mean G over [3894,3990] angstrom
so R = 1.78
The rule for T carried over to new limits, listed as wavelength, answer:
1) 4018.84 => 9.292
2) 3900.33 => 5.513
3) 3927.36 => 3.905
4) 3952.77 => 6.941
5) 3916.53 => 6.3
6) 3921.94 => 4.95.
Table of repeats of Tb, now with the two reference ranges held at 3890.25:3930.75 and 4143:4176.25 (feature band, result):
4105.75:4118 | -1.6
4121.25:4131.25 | -1.2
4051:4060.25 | -2.1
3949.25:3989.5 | 2.8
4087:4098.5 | -2.9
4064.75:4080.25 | -2.6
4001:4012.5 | -4.5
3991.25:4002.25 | -4.0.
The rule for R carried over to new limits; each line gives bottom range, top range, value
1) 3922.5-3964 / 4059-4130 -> 2.04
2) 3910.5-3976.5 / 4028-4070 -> 1.94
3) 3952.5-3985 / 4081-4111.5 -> 1.78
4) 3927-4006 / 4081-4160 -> 1.60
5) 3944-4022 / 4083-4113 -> 1.32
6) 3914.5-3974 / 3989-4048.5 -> 2.02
